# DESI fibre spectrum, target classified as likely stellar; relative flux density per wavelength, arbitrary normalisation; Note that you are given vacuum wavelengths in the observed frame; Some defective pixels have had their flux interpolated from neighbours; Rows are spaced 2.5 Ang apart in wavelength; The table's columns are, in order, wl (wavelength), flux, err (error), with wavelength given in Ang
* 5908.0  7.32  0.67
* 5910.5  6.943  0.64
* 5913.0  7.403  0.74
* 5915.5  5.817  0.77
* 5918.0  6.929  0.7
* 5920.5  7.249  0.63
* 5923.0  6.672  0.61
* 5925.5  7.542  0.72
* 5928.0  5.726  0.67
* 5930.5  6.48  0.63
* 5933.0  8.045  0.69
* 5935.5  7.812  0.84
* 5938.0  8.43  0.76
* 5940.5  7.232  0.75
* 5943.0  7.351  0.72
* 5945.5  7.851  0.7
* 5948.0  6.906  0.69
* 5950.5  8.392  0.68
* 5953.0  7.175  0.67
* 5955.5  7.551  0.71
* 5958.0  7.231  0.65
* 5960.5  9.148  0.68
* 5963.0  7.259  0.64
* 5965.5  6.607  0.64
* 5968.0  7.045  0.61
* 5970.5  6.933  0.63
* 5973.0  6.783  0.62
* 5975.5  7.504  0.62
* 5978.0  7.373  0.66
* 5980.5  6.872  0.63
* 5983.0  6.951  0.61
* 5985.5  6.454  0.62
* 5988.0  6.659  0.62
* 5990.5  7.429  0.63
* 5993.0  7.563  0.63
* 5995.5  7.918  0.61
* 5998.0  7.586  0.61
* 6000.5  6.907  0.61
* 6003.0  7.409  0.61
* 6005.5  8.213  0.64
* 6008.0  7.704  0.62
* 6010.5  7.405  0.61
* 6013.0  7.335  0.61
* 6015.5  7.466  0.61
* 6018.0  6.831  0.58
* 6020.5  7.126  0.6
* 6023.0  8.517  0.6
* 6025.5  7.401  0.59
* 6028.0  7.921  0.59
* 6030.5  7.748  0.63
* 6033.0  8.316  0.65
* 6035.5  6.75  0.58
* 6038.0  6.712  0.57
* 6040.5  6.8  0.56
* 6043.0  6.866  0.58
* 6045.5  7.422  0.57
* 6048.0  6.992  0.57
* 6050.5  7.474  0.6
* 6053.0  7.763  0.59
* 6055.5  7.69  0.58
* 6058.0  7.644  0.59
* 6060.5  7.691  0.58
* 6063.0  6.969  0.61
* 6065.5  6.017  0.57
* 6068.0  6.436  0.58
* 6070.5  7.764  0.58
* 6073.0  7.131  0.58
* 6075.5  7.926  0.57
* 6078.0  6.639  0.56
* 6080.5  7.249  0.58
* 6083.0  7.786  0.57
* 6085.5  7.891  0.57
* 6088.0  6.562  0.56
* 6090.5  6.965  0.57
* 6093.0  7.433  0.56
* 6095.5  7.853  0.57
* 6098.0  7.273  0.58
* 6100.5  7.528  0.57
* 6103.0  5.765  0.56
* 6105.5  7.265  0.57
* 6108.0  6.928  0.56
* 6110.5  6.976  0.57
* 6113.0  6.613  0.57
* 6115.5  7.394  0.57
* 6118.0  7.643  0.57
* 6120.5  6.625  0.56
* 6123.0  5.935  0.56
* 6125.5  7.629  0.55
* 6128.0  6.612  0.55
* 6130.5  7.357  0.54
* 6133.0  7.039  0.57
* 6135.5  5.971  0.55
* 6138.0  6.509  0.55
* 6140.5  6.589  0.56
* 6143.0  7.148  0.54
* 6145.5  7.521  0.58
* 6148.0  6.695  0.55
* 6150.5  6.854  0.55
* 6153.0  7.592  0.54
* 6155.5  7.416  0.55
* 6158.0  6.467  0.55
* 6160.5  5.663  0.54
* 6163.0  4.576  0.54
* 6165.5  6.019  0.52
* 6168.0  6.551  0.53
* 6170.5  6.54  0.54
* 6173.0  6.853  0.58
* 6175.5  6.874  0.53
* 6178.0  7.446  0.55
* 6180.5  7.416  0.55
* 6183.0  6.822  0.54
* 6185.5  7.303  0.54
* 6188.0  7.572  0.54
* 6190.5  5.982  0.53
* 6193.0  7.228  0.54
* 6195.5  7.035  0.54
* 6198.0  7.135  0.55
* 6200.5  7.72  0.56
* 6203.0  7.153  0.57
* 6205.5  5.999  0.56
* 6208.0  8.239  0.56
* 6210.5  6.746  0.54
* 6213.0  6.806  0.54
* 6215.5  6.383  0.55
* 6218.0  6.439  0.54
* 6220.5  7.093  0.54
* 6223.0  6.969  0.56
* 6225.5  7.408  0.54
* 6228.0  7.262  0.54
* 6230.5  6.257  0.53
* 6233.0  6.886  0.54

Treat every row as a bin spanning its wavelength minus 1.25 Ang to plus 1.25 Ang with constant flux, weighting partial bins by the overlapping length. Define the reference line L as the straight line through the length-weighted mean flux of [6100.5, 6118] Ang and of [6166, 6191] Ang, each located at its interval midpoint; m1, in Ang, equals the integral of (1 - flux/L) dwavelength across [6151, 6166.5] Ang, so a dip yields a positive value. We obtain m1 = 1.4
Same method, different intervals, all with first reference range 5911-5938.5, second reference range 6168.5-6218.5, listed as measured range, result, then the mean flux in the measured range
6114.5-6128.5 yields 0.0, 6.98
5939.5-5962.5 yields -1.9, 7.64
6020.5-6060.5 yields -2.5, 7.46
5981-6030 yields -2.6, 7.41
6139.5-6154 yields -0.1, 7.07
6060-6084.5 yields -0.5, 7.15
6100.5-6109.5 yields 0.3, 6.78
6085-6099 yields -0.6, 7.3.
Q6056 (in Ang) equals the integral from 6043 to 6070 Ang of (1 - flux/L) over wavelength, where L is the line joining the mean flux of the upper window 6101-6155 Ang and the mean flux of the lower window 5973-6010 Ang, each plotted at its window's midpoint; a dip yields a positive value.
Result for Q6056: -0.4 Ang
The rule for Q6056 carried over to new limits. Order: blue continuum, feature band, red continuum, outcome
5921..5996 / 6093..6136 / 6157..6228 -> -0.16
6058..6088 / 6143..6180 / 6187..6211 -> 2.31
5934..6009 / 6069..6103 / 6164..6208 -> -0.74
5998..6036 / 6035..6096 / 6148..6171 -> -0.44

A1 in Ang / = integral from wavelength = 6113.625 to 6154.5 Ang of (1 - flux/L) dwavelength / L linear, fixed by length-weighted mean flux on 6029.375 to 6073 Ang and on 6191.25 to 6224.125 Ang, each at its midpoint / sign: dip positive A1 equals 0.91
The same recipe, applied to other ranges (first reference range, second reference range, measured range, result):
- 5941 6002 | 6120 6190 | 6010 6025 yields -0.6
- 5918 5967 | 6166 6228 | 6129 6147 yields 0.5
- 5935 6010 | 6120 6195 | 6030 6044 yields 0.0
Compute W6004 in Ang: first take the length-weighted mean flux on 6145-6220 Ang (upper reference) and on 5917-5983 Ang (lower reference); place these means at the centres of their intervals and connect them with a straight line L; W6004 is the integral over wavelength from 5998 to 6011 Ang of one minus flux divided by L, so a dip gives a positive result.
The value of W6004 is -0.62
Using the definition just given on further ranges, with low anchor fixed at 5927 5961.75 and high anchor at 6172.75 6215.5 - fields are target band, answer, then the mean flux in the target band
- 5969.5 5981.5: 0.6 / 7.1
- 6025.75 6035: -0.6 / 7.83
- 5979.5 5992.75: 0.9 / 6.93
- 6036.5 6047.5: 0.6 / 6.95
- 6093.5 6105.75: 0.2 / 7.14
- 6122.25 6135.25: 0.6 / 6.88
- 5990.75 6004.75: -0.1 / 7.5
